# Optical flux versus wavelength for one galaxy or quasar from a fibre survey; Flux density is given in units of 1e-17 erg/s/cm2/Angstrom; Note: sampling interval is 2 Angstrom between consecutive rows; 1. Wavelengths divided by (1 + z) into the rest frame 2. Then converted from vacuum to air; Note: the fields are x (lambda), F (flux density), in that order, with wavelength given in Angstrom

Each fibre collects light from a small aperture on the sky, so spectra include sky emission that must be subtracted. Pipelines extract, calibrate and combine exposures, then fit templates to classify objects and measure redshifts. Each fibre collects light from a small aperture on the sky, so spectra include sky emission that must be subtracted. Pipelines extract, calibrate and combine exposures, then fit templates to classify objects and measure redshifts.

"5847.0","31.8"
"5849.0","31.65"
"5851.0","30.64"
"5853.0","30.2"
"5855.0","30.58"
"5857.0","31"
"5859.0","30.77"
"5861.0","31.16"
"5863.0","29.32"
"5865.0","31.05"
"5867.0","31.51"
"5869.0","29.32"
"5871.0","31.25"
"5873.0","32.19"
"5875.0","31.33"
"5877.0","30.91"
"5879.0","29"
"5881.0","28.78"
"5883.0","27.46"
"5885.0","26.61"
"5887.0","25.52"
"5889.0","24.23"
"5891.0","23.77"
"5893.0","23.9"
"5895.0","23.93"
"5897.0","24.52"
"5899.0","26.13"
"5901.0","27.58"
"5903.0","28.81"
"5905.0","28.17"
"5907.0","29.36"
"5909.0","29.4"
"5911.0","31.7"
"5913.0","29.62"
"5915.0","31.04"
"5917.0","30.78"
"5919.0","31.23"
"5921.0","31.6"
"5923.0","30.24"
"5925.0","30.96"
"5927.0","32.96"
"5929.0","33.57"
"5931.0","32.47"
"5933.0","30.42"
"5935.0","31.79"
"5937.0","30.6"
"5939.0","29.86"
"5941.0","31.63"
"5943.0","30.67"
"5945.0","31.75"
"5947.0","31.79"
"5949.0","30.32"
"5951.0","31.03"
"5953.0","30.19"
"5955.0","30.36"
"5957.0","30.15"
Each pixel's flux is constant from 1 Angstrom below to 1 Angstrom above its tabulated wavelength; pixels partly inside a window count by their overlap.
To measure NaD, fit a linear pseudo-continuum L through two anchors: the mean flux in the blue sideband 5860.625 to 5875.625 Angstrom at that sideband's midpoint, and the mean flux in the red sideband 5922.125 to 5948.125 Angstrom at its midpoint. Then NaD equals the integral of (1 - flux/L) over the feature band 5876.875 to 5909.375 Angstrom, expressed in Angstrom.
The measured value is 4.5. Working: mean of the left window 30.9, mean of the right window 31.4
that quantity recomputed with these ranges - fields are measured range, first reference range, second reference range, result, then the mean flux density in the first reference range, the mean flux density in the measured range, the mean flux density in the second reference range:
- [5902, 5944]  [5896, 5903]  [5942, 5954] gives -3.2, 26.5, 30.8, 31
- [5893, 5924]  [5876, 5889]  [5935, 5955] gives 0.3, 27.8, 28.8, 30.9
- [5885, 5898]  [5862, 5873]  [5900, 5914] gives 2.3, 30.6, 24.5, 29.2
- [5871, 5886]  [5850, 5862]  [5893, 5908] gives -0.5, 30.7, 29.6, 26.7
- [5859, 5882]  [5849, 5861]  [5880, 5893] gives -1.8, 30.8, 30.5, 25.9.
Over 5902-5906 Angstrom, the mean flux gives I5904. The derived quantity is 28.5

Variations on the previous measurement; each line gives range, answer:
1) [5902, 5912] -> 29.5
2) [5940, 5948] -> 31.5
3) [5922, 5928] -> 31.4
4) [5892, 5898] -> 24.1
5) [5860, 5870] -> 30.5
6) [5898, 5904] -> 27.5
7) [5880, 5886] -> 27.6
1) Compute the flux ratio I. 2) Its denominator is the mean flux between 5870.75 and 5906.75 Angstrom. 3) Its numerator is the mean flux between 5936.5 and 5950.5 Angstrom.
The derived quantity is 1.13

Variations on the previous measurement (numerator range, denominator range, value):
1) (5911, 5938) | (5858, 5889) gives 1.06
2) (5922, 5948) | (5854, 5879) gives 1.02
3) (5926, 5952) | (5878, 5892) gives 1.19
